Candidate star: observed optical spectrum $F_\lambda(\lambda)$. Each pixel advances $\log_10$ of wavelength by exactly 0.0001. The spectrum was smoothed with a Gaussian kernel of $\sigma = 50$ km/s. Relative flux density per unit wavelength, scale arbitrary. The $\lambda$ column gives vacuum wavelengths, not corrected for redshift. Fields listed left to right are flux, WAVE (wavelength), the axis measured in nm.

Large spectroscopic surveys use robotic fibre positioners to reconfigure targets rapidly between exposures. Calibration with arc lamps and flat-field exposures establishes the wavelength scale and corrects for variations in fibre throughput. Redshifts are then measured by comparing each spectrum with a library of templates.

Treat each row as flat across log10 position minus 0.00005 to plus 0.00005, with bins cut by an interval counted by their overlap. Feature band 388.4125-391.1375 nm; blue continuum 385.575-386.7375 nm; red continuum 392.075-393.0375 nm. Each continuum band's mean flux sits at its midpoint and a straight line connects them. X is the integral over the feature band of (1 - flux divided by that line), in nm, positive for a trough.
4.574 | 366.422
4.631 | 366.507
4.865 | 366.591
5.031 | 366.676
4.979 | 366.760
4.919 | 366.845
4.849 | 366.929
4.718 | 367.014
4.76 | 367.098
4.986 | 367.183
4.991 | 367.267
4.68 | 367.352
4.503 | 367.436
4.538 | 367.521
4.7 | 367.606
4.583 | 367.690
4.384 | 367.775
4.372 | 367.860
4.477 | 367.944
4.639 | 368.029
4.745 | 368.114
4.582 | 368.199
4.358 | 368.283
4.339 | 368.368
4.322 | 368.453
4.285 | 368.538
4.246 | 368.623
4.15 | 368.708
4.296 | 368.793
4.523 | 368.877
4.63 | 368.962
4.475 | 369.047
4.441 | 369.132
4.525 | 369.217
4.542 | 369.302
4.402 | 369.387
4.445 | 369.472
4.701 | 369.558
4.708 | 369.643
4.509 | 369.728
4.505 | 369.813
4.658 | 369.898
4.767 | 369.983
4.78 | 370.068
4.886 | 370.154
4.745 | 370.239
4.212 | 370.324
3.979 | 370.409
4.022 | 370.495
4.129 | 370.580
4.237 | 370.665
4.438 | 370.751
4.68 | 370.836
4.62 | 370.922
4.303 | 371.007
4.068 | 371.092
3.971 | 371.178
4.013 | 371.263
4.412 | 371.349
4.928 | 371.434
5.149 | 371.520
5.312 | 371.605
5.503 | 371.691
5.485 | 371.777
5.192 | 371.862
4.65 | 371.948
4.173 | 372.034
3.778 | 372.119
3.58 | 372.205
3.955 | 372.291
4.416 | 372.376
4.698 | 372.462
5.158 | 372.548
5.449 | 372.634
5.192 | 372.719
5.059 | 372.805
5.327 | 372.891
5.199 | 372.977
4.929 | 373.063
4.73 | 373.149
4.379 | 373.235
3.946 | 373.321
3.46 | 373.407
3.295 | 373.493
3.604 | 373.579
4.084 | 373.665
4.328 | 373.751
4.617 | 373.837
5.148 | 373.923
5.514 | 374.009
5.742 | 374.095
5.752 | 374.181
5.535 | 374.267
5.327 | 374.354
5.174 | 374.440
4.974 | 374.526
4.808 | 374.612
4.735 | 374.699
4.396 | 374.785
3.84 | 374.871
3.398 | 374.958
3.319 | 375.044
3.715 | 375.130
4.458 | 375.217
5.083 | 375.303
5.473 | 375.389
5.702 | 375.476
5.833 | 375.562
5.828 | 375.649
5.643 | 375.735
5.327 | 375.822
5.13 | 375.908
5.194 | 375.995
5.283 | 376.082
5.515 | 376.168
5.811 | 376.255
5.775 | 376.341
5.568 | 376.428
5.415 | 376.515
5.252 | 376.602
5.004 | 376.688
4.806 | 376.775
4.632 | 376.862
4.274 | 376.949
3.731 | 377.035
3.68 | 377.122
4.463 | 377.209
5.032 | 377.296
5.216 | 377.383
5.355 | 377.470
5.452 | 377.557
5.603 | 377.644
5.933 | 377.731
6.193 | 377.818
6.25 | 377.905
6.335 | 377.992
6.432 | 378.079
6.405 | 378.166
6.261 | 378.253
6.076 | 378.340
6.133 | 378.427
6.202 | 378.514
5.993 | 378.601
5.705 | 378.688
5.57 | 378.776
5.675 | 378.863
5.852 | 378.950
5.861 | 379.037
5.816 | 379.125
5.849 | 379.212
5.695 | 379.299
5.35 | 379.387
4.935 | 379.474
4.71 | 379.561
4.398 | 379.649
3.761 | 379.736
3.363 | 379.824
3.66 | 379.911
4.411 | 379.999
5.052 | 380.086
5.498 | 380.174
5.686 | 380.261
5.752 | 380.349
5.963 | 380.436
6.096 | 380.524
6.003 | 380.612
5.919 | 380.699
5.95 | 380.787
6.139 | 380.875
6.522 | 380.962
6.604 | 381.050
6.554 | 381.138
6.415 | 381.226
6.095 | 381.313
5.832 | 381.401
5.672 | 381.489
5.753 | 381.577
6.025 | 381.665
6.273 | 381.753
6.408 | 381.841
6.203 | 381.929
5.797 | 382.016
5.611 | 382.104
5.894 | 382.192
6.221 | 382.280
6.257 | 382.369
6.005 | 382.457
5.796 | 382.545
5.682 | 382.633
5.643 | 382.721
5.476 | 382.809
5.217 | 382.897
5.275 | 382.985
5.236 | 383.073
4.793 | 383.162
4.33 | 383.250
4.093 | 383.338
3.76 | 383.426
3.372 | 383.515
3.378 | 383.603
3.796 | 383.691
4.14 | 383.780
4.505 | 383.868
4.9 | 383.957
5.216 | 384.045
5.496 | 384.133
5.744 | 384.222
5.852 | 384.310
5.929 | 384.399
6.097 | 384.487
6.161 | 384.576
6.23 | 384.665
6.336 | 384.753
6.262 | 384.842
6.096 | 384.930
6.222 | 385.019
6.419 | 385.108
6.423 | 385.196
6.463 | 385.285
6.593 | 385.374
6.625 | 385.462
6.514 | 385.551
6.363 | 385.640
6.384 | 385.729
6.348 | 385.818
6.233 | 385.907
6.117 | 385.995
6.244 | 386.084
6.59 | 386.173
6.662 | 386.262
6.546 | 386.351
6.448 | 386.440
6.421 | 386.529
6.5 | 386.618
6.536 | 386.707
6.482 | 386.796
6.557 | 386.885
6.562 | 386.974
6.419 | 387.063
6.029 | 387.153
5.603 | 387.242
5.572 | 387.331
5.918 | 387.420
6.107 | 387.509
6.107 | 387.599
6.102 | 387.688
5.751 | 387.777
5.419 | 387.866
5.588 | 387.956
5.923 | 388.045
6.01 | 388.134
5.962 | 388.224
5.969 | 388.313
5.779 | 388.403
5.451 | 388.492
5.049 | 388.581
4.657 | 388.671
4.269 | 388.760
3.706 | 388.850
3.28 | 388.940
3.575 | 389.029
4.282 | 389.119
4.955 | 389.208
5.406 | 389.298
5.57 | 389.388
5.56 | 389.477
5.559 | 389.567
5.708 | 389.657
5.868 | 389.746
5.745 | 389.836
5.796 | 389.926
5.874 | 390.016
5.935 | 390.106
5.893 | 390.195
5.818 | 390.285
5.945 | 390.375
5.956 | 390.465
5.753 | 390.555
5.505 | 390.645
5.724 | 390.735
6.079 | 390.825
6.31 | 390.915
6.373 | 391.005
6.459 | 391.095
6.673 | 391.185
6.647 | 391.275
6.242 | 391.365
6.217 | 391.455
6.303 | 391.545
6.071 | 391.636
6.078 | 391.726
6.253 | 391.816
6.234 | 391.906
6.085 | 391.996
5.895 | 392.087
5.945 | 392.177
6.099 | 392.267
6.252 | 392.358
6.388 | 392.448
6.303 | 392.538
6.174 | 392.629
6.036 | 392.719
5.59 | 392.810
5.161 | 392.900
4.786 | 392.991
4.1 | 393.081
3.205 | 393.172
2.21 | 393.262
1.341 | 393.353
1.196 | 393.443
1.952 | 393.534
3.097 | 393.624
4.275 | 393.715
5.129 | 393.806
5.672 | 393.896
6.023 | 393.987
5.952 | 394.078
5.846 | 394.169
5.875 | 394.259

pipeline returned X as 0.31 nm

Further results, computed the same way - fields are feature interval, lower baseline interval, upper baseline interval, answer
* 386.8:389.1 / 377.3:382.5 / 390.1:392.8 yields 0.19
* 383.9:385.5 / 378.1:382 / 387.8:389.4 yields -0.21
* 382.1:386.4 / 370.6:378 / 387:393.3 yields -0.26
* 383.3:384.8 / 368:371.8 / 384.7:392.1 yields 0.16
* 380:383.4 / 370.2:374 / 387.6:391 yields -0.47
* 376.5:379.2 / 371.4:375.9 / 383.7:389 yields -0.19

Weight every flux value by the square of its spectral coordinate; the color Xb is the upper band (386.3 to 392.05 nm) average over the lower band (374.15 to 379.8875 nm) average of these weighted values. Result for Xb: 1.2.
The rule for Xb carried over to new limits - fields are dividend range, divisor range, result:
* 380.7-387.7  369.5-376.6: 1.31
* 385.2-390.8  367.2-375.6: 1.38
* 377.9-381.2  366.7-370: 1.31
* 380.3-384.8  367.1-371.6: 1.33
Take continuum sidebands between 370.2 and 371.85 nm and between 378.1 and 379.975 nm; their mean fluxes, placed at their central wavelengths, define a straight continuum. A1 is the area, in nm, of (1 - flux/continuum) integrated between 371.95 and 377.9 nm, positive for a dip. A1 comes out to 0.12 nm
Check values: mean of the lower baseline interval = 4.55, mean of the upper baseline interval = 5.4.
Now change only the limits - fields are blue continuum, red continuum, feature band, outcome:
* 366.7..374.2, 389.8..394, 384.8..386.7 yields -0.45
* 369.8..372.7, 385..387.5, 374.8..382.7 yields -0.01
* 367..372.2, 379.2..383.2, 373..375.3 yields 0.20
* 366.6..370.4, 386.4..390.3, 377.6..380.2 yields -0.19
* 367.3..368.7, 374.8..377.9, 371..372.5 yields 0.06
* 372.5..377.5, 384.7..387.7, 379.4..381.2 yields 0.07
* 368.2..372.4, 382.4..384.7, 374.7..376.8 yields -0.13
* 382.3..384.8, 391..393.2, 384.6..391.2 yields -0.42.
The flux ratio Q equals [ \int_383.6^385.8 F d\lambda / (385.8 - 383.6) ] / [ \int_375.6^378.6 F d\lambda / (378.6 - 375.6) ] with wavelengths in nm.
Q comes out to 1.1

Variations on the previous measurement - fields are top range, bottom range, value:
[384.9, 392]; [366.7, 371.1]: 1.31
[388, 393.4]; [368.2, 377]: 1.17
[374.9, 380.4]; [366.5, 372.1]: 1.15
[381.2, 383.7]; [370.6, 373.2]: 1.15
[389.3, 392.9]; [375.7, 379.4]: 1.09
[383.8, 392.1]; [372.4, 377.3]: 1.21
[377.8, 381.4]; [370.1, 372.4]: 1.27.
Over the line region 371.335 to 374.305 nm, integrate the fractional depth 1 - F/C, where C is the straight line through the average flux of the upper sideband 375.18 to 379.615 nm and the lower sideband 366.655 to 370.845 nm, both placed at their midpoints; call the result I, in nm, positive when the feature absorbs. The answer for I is 0.14 nm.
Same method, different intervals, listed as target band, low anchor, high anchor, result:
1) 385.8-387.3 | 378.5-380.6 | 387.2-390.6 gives -0.26 nm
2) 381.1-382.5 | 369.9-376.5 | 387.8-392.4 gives -0.22 nm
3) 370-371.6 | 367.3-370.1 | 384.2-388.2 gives 0.09 nm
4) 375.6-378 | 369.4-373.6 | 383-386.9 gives -0.12 nm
